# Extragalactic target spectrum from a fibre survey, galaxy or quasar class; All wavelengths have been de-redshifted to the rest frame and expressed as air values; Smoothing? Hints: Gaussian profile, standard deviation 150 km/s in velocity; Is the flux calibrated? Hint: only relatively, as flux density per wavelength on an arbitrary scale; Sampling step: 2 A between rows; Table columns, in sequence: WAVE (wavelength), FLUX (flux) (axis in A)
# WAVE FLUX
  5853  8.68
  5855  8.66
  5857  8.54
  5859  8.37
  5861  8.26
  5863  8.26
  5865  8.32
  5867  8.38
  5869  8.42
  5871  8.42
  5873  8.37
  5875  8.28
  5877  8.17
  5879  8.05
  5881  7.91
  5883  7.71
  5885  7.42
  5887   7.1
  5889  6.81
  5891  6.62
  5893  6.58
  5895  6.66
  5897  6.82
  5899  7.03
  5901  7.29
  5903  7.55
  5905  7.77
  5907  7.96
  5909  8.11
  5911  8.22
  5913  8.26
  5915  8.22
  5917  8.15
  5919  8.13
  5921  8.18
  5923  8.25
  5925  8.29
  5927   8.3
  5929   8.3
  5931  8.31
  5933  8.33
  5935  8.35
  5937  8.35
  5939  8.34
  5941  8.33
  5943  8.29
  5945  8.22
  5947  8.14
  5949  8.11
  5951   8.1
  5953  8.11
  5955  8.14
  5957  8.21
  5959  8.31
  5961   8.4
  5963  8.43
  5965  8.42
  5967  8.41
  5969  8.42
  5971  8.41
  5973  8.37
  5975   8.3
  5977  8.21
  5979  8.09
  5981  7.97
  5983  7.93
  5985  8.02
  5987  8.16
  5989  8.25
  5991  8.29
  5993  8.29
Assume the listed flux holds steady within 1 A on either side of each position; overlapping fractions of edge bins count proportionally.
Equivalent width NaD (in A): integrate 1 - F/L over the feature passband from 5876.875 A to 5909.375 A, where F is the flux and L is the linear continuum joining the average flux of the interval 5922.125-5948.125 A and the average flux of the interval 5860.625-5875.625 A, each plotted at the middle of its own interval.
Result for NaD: 3.8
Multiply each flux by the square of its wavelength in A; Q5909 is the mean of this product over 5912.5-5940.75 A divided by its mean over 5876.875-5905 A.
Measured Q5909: 1.2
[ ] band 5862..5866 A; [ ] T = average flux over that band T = 8.29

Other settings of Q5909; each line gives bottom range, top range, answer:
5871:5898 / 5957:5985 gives 1.14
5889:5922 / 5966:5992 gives 1.11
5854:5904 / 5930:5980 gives 1.10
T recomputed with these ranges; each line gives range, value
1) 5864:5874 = 8.38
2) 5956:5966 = 8.35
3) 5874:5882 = 8.1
